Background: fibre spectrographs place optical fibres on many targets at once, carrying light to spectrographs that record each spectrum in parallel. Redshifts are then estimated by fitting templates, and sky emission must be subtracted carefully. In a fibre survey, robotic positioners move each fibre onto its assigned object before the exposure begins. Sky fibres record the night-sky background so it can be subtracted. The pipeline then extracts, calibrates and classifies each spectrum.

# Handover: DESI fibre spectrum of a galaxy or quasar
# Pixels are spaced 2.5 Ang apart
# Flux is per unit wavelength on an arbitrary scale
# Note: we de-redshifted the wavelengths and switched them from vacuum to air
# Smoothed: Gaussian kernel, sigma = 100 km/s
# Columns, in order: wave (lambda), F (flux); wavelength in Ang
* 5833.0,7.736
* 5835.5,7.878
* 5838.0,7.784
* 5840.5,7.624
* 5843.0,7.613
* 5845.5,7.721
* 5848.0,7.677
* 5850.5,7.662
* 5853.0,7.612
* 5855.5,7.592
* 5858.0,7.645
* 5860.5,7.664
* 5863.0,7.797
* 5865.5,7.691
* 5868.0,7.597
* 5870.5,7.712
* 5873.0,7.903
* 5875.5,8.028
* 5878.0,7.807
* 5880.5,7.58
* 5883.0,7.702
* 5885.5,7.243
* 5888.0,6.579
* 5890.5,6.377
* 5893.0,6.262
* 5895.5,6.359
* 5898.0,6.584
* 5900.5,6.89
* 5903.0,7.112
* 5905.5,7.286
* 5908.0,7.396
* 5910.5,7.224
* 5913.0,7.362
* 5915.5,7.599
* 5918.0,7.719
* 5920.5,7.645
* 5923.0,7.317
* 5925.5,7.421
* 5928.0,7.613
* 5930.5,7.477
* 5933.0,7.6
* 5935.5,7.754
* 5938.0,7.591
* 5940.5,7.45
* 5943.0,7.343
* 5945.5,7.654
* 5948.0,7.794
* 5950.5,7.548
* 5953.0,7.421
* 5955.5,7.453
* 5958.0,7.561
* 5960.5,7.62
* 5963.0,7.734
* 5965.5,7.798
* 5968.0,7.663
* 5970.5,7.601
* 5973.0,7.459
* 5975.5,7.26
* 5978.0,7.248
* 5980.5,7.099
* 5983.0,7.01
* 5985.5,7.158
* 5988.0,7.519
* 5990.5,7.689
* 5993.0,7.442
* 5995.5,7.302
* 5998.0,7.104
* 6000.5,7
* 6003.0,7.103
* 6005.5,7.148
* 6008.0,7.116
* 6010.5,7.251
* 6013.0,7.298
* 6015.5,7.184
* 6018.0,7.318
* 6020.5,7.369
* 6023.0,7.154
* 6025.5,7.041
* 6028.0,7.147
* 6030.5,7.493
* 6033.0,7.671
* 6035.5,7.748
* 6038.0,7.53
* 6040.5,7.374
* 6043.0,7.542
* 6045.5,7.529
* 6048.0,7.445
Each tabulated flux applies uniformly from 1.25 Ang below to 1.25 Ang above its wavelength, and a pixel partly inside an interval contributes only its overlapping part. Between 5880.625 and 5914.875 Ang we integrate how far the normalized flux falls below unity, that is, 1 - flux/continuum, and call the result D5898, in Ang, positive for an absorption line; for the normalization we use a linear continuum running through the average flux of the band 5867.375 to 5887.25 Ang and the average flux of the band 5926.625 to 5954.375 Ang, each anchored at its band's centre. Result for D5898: 2.9 Ang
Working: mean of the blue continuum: 7.67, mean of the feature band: 6.98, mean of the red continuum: 7.57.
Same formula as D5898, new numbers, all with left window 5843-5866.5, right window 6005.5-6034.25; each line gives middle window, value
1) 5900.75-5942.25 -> 0.28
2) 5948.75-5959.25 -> -0.11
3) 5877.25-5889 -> 0.34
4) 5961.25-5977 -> -0.40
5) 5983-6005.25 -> 0.20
